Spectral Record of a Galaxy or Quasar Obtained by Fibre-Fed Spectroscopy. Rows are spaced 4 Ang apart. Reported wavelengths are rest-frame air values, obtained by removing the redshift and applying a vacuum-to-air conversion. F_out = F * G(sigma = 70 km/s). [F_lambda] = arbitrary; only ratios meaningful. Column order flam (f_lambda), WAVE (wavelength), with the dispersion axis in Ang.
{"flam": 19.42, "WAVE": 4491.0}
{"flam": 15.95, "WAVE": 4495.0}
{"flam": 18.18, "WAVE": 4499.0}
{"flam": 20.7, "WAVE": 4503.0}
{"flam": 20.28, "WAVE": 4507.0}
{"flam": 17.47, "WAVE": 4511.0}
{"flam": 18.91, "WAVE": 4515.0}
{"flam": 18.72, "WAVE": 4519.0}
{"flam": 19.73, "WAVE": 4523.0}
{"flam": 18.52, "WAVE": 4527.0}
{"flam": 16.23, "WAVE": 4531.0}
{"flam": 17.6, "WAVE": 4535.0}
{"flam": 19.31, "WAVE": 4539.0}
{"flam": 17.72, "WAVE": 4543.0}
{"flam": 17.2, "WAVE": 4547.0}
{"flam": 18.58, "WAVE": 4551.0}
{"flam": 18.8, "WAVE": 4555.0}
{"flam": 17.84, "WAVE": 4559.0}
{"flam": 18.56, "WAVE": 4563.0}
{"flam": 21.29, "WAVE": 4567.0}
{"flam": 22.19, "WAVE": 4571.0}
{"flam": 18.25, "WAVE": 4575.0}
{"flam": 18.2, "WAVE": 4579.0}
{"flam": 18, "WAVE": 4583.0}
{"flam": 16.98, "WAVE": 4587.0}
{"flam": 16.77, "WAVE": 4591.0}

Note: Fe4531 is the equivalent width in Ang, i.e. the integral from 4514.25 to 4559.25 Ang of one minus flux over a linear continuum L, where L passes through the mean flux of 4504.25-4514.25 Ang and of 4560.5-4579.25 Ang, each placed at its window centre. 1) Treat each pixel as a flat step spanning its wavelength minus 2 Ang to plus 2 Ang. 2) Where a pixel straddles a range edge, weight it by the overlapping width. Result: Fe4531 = 2.6 Ang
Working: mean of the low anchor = 19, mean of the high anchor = 19.8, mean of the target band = 18.3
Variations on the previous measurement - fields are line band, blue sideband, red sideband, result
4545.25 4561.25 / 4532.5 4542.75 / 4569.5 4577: 0.77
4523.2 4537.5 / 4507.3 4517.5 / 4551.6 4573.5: 0.86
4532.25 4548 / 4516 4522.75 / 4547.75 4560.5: 0.57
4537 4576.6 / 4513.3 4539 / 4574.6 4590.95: -2.18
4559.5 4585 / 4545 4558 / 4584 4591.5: -2.61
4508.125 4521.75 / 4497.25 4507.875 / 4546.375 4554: 0.51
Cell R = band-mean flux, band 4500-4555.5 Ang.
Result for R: 18.5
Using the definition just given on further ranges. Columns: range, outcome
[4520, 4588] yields 18.6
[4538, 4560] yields 18.2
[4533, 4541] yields 18.5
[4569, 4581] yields 19.5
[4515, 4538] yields 18.3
